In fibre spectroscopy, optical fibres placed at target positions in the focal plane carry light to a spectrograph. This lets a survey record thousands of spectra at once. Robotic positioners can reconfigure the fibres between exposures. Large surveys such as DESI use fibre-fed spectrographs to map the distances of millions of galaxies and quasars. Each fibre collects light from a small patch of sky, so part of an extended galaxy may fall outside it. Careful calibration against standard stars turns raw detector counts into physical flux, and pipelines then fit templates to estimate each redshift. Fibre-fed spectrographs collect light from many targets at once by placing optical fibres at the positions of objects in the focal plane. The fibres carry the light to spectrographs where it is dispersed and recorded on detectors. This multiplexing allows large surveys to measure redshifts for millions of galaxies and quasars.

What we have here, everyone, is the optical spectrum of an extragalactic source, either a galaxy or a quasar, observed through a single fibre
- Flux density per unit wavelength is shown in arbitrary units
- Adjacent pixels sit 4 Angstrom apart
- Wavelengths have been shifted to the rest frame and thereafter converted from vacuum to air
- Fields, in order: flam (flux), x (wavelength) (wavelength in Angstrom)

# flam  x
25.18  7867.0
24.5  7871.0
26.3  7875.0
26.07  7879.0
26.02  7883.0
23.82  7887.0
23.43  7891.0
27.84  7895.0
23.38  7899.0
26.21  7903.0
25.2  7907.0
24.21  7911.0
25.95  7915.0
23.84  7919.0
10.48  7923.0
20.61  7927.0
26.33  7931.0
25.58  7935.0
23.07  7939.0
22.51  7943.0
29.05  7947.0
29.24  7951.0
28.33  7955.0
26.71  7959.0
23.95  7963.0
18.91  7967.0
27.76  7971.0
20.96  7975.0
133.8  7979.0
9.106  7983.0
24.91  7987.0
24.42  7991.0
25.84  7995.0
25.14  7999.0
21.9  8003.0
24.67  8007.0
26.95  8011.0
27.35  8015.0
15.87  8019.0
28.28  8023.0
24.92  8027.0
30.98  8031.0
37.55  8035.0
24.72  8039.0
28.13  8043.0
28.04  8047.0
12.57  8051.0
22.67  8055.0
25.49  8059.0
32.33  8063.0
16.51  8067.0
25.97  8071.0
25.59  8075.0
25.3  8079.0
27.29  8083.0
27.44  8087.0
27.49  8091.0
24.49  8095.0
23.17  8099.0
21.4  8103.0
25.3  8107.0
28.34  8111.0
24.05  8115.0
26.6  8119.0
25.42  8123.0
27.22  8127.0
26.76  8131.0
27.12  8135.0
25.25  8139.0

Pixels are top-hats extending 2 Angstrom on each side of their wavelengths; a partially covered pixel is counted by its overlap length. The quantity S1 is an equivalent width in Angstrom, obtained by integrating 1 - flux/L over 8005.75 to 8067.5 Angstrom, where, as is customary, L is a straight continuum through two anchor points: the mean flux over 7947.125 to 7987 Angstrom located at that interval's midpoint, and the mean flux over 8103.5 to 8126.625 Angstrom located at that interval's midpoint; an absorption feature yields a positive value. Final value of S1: 9.65 Angstrom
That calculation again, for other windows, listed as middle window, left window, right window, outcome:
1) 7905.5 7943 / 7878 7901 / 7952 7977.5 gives 4.47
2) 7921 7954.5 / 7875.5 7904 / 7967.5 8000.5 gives 7.88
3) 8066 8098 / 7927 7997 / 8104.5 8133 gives 2.24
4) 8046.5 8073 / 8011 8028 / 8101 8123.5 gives 1.74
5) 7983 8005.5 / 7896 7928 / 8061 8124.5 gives 0.81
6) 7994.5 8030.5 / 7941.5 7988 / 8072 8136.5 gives 6.93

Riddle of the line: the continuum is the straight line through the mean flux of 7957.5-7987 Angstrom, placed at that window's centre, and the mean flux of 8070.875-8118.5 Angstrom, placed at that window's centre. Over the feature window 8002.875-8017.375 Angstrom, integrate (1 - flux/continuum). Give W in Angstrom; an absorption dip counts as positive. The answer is 3.4 Angstrom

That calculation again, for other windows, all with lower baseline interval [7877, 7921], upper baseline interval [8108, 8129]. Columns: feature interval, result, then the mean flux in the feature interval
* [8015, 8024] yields 1.1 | 22.6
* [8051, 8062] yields 1.4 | 22.7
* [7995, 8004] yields 0.5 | 24.2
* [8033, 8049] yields -2.3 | 29.6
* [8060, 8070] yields 0.5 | 24.7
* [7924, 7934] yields 1.1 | 22.4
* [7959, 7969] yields 1.2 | 22.5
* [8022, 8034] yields -1.4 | 28.8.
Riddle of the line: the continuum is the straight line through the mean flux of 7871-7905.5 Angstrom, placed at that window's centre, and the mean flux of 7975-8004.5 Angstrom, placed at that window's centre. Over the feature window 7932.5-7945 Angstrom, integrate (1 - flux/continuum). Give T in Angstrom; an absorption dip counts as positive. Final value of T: 2.9 Angstrom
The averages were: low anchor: 25.3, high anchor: 37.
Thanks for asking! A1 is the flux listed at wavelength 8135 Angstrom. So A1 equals 27.12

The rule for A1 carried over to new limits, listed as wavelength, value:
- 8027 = 24.92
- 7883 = 26.02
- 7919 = 23.84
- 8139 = 25.25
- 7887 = 23.82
